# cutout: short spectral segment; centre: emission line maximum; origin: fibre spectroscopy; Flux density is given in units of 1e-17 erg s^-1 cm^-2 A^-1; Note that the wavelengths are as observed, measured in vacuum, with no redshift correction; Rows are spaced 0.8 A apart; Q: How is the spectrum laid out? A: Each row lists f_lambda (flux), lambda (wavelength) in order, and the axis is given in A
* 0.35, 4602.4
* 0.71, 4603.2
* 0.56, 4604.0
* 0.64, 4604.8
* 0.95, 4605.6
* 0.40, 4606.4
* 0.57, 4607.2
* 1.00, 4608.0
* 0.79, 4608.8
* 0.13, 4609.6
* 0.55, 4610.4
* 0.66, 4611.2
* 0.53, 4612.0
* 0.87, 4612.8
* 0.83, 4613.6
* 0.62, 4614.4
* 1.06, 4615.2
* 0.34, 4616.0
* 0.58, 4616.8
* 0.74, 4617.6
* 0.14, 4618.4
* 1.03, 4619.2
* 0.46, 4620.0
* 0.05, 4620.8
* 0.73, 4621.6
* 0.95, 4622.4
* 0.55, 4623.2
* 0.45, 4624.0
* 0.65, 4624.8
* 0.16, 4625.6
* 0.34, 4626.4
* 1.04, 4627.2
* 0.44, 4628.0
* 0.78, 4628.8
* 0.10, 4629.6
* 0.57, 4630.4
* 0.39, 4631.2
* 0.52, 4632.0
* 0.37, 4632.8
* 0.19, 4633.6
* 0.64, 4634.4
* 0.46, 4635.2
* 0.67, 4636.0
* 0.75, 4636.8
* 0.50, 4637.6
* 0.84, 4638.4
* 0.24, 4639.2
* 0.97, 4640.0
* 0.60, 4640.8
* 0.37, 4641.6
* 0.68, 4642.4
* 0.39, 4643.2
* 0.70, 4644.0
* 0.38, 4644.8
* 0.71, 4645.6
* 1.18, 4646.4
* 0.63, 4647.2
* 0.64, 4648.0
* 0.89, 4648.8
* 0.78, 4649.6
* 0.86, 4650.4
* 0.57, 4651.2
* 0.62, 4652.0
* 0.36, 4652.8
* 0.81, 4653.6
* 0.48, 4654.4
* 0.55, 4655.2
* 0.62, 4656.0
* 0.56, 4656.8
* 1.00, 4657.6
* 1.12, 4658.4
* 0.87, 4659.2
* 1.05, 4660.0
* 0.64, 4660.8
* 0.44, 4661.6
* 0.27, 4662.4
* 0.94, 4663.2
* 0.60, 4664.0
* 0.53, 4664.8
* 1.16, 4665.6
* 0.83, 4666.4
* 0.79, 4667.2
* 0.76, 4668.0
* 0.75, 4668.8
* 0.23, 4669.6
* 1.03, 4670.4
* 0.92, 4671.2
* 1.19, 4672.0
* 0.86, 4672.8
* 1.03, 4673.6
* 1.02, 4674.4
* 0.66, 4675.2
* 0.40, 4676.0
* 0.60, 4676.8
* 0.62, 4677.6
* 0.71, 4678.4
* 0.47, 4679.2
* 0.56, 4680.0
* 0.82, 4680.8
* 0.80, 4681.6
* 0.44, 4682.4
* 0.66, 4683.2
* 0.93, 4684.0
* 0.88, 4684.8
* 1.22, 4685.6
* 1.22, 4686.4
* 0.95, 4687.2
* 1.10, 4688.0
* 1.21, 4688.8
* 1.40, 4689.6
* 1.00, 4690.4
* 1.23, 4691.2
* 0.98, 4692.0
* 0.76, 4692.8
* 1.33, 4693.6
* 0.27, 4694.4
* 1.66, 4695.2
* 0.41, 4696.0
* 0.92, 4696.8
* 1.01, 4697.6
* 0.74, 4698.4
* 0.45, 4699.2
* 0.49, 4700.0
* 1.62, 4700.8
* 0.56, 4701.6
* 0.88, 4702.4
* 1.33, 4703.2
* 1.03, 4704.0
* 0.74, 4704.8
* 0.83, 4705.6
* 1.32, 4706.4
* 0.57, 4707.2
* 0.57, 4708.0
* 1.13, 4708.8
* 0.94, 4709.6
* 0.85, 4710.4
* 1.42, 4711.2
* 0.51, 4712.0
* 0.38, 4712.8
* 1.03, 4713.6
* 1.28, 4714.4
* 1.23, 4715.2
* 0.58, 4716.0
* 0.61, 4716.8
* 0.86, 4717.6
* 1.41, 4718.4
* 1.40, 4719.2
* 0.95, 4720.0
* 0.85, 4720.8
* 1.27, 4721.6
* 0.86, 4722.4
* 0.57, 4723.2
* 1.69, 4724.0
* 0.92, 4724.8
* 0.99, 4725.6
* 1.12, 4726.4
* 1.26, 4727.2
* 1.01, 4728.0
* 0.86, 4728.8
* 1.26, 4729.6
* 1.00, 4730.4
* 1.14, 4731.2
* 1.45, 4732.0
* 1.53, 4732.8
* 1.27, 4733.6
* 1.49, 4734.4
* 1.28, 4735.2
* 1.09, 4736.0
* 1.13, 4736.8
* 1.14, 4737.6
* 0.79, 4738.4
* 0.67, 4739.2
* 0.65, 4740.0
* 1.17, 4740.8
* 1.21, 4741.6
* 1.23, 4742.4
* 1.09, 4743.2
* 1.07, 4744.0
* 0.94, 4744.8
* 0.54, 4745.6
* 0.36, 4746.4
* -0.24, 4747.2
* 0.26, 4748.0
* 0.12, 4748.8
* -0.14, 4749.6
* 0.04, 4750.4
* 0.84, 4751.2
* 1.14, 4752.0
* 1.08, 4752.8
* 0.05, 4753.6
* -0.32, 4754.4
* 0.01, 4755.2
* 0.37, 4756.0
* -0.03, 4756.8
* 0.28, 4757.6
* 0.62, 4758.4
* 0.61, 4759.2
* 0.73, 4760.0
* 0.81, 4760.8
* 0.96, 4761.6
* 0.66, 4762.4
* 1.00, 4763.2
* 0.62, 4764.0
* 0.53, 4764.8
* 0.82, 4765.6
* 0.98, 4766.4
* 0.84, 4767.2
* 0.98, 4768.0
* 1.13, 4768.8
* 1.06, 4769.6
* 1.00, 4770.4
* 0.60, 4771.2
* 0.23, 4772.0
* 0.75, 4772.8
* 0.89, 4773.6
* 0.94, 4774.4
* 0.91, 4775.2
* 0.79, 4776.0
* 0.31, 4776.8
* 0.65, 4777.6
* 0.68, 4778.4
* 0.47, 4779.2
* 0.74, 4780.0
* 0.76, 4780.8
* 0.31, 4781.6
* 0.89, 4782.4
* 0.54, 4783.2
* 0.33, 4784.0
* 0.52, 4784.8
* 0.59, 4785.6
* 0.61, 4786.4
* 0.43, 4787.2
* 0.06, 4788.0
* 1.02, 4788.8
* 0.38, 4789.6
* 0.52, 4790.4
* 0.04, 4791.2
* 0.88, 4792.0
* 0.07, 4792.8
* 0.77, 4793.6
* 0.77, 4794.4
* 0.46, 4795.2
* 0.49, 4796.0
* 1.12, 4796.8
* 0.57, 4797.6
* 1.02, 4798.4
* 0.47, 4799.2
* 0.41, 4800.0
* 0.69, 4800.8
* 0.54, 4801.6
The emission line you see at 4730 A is C IV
